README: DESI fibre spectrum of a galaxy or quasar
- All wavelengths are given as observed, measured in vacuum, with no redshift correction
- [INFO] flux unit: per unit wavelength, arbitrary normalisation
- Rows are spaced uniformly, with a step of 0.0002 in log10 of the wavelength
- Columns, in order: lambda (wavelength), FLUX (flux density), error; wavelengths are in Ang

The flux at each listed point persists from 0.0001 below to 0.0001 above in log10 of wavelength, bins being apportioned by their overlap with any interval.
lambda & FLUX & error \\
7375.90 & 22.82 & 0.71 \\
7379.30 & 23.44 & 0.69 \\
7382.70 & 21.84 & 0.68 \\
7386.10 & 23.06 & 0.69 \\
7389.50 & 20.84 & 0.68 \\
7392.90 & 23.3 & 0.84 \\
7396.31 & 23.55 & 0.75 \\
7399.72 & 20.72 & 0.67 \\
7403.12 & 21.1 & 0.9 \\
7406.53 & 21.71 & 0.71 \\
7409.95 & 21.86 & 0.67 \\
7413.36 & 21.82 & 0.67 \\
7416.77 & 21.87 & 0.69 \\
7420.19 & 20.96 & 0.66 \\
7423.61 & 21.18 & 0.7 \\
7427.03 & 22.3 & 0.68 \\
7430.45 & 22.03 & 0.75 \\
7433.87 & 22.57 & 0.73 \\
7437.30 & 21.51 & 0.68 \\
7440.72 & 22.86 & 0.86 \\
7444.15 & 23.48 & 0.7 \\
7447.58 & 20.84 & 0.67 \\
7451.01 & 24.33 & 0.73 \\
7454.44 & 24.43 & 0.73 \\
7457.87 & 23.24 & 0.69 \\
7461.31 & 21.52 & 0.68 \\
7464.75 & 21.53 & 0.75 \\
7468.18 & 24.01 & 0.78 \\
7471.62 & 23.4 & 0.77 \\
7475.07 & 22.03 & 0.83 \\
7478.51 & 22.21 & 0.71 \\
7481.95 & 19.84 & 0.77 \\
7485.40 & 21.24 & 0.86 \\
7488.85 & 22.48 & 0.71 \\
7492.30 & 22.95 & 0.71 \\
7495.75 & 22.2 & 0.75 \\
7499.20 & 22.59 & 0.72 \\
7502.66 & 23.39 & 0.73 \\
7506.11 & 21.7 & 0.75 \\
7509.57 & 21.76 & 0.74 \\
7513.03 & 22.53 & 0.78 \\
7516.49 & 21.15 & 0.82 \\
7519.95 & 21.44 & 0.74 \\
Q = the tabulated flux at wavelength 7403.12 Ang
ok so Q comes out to 21.1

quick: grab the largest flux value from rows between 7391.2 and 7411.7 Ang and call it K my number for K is 23.55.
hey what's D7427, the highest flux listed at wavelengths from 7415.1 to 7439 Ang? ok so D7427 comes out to 22.57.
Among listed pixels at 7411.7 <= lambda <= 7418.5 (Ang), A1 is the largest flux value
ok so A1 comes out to 21.87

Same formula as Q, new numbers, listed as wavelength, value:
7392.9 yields 23.3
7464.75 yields 21.53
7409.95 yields 21.86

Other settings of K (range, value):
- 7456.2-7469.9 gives 24.01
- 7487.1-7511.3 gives 23.39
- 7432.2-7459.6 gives 24.43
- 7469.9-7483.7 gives 23.4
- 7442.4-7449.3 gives 23.48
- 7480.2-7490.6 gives 22.48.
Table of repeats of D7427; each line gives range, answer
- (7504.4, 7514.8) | 22.53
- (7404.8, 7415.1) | 21.86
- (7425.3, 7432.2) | 22.3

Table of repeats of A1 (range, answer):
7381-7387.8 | 23.06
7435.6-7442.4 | 22.86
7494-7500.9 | 22.59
